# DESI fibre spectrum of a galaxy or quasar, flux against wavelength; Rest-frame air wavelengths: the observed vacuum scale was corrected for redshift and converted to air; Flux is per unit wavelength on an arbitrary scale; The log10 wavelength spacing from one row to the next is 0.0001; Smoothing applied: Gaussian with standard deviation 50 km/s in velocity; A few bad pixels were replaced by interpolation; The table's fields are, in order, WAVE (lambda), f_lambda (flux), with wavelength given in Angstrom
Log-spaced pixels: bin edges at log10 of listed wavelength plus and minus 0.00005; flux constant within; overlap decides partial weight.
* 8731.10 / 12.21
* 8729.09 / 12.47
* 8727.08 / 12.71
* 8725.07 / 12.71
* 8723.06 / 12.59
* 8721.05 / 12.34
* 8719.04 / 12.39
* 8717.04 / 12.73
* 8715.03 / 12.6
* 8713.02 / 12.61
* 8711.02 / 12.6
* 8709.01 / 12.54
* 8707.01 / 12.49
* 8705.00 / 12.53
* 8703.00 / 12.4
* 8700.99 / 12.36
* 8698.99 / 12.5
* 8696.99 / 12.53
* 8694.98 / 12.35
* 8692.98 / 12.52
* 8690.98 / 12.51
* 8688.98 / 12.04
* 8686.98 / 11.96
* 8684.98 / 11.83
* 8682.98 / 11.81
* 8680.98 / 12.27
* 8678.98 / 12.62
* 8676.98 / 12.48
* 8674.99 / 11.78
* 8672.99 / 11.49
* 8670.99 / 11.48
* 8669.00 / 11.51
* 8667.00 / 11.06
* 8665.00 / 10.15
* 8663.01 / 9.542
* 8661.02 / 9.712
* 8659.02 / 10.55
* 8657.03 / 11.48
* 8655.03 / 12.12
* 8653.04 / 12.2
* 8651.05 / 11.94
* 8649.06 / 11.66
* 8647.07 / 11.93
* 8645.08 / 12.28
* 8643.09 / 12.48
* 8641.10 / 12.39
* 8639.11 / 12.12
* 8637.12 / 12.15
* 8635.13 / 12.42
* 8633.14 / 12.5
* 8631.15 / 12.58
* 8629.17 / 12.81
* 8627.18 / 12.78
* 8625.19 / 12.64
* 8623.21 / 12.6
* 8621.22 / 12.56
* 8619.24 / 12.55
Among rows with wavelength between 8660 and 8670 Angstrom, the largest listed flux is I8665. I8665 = 11.51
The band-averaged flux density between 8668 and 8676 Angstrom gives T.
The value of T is 11.6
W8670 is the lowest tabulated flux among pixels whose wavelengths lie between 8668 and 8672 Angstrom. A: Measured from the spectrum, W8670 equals 11.48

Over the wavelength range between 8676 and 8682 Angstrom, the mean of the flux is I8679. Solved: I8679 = 12.4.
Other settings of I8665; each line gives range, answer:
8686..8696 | 12.52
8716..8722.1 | 12.73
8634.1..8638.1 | 12.42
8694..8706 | 12.53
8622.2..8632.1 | 12.81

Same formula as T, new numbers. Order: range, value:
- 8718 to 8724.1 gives 12.4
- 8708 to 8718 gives 12.6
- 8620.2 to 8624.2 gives 12.6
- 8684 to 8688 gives 11.9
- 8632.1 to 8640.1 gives 12.3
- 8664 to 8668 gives 10.6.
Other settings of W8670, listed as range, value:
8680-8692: 11.81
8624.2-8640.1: 12.12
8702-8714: 12.4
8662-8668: 9.542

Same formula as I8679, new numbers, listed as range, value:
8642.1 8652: 12.1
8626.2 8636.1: 12.6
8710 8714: 12.6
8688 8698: 12.4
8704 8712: 12.5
